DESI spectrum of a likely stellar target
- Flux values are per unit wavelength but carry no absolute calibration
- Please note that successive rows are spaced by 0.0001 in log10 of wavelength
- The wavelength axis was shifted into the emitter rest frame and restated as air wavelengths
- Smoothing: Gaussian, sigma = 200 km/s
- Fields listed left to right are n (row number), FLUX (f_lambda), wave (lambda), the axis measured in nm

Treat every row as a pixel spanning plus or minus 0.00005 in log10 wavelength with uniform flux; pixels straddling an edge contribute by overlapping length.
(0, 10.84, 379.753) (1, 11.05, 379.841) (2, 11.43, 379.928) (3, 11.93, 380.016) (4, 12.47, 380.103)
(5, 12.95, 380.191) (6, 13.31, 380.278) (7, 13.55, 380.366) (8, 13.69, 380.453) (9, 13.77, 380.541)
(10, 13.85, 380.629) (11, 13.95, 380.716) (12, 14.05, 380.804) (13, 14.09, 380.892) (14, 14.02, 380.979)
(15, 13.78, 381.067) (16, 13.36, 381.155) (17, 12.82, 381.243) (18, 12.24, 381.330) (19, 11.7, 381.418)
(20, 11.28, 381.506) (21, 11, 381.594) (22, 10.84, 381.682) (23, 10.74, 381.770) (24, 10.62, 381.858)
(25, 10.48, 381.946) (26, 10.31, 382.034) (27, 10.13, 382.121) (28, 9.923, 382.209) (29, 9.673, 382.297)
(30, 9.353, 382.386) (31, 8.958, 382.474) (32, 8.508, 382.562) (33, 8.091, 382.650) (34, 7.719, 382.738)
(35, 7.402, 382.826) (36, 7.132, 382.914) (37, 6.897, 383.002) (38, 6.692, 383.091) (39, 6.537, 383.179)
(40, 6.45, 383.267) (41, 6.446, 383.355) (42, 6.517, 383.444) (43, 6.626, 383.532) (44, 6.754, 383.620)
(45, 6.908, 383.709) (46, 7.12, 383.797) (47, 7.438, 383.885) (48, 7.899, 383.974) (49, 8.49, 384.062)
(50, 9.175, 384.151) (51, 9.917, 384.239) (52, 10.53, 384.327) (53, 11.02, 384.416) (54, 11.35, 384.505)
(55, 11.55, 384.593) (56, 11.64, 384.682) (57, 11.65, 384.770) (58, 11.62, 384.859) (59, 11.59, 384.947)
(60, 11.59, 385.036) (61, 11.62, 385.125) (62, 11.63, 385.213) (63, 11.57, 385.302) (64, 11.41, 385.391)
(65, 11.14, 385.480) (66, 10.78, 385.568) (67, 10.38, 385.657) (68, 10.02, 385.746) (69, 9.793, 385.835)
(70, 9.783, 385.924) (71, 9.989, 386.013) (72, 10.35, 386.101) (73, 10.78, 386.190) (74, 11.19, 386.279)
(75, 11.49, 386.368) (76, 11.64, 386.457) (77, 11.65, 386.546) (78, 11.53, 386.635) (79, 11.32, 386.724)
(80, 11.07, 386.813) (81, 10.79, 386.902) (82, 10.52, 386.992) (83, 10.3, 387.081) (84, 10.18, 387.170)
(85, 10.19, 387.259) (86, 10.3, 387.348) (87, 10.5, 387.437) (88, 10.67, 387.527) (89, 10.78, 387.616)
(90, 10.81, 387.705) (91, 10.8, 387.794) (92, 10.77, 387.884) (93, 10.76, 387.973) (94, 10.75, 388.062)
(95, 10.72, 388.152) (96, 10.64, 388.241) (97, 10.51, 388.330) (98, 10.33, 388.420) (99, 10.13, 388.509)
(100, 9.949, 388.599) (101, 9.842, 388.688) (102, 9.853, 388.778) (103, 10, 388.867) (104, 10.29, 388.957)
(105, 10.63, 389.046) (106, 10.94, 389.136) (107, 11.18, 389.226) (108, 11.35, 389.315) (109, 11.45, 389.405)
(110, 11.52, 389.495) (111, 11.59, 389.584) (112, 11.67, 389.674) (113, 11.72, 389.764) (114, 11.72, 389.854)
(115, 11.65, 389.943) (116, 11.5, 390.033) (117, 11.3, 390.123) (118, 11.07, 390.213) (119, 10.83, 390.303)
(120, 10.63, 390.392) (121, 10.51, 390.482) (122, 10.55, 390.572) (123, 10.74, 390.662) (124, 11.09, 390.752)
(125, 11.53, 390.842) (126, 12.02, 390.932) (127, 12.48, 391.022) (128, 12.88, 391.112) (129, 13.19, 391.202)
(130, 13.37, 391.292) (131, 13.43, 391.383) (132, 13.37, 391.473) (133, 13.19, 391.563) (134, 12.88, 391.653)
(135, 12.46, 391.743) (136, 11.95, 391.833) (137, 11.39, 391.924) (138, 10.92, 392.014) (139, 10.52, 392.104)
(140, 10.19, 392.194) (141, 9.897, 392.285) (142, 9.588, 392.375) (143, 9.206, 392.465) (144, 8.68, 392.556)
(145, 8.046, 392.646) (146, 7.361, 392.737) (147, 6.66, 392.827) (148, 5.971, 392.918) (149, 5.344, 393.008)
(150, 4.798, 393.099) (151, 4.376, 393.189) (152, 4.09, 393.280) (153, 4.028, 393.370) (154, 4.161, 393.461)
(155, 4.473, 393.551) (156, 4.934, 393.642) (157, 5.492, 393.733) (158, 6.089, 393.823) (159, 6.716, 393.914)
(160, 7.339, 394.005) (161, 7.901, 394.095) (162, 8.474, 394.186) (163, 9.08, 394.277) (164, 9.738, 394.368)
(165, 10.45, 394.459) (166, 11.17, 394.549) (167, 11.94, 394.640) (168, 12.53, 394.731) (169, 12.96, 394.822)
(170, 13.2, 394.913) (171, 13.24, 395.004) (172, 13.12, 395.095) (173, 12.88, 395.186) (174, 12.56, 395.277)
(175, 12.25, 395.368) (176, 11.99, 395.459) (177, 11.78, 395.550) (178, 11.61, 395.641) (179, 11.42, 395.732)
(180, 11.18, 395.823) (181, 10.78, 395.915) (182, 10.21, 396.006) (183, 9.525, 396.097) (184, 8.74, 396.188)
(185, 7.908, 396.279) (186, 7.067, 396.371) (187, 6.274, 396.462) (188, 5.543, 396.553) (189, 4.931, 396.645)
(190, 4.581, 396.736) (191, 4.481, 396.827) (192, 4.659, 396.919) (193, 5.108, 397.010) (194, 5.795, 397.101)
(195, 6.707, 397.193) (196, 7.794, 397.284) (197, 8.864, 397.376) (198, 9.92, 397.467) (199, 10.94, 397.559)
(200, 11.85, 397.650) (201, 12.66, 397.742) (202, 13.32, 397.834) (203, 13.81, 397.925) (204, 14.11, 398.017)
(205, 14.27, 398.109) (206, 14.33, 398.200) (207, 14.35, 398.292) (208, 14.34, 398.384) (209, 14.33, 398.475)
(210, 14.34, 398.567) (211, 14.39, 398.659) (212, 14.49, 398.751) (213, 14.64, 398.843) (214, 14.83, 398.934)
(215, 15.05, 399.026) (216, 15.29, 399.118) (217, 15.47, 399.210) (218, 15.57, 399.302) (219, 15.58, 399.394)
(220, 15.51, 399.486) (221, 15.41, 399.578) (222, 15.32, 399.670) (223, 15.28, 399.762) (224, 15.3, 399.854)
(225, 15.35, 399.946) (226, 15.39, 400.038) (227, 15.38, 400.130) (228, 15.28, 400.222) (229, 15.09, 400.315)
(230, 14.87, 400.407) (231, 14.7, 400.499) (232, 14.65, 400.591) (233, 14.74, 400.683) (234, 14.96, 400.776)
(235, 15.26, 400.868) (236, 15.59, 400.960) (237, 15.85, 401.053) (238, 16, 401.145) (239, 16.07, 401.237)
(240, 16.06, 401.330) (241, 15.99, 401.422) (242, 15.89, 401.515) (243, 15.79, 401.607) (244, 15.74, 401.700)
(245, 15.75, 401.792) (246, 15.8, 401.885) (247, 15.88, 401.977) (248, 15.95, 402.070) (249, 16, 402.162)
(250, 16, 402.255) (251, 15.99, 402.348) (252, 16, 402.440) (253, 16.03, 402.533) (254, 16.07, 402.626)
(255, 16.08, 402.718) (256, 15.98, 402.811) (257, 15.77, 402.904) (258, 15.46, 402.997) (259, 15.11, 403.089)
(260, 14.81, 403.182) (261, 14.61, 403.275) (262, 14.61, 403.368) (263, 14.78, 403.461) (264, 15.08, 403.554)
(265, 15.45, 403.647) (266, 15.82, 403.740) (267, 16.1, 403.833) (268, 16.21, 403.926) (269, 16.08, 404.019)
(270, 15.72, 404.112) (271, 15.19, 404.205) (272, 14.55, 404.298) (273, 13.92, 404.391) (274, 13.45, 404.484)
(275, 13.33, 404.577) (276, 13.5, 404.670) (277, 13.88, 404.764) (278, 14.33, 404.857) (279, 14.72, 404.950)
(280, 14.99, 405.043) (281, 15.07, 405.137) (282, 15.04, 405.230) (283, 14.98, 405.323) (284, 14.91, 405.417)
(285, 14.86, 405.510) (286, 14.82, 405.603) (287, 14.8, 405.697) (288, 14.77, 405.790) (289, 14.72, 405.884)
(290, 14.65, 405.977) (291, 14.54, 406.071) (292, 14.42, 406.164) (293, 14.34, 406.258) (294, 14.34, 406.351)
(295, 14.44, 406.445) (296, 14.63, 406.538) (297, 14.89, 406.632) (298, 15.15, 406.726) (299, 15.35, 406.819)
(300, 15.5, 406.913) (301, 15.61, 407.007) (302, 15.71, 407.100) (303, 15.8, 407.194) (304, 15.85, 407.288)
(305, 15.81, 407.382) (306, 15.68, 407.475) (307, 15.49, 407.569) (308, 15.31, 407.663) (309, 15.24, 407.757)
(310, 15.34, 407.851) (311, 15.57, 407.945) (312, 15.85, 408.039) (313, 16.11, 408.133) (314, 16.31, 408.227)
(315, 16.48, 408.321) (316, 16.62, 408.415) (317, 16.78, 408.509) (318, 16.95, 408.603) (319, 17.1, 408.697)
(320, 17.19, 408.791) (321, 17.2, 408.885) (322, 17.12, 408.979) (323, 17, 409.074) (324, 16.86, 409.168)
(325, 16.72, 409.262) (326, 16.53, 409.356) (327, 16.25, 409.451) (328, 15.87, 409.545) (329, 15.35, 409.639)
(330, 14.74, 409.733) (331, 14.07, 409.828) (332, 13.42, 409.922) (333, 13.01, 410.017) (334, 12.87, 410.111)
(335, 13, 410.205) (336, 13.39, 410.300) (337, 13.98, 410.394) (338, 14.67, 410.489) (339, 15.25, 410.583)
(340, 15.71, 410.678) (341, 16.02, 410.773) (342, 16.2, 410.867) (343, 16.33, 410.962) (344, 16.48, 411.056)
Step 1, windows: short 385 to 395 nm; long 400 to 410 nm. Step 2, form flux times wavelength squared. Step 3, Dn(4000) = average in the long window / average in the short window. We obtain 1.63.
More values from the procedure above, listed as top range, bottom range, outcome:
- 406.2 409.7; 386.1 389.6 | 1.64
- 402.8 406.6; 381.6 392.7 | 1.56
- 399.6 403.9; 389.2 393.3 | 1.56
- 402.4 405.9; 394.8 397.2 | 1.69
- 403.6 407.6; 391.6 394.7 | 1.95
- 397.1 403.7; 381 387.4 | 1.59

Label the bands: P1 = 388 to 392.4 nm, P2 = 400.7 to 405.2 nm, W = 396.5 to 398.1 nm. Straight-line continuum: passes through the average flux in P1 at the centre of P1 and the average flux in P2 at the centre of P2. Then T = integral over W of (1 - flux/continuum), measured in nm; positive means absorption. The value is 0.58 nm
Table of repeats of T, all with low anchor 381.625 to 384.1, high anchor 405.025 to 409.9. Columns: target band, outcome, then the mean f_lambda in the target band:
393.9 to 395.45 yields 0.10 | 11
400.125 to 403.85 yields -0.43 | 15.5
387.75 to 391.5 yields -0.34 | 11.2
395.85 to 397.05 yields 0.52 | 6.98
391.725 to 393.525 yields 0.52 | 7.87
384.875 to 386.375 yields -0.30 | 10.9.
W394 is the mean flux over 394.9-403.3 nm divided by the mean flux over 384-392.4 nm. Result 1.20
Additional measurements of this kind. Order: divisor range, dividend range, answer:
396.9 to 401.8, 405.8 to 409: 1.12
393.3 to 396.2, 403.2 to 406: 1.53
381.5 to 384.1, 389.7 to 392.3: 1.40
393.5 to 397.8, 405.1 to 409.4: 1.71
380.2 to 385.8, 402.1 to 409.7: 1.49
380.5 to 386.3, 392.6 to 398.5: 0.90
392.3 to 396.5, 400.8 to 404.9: 1.74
